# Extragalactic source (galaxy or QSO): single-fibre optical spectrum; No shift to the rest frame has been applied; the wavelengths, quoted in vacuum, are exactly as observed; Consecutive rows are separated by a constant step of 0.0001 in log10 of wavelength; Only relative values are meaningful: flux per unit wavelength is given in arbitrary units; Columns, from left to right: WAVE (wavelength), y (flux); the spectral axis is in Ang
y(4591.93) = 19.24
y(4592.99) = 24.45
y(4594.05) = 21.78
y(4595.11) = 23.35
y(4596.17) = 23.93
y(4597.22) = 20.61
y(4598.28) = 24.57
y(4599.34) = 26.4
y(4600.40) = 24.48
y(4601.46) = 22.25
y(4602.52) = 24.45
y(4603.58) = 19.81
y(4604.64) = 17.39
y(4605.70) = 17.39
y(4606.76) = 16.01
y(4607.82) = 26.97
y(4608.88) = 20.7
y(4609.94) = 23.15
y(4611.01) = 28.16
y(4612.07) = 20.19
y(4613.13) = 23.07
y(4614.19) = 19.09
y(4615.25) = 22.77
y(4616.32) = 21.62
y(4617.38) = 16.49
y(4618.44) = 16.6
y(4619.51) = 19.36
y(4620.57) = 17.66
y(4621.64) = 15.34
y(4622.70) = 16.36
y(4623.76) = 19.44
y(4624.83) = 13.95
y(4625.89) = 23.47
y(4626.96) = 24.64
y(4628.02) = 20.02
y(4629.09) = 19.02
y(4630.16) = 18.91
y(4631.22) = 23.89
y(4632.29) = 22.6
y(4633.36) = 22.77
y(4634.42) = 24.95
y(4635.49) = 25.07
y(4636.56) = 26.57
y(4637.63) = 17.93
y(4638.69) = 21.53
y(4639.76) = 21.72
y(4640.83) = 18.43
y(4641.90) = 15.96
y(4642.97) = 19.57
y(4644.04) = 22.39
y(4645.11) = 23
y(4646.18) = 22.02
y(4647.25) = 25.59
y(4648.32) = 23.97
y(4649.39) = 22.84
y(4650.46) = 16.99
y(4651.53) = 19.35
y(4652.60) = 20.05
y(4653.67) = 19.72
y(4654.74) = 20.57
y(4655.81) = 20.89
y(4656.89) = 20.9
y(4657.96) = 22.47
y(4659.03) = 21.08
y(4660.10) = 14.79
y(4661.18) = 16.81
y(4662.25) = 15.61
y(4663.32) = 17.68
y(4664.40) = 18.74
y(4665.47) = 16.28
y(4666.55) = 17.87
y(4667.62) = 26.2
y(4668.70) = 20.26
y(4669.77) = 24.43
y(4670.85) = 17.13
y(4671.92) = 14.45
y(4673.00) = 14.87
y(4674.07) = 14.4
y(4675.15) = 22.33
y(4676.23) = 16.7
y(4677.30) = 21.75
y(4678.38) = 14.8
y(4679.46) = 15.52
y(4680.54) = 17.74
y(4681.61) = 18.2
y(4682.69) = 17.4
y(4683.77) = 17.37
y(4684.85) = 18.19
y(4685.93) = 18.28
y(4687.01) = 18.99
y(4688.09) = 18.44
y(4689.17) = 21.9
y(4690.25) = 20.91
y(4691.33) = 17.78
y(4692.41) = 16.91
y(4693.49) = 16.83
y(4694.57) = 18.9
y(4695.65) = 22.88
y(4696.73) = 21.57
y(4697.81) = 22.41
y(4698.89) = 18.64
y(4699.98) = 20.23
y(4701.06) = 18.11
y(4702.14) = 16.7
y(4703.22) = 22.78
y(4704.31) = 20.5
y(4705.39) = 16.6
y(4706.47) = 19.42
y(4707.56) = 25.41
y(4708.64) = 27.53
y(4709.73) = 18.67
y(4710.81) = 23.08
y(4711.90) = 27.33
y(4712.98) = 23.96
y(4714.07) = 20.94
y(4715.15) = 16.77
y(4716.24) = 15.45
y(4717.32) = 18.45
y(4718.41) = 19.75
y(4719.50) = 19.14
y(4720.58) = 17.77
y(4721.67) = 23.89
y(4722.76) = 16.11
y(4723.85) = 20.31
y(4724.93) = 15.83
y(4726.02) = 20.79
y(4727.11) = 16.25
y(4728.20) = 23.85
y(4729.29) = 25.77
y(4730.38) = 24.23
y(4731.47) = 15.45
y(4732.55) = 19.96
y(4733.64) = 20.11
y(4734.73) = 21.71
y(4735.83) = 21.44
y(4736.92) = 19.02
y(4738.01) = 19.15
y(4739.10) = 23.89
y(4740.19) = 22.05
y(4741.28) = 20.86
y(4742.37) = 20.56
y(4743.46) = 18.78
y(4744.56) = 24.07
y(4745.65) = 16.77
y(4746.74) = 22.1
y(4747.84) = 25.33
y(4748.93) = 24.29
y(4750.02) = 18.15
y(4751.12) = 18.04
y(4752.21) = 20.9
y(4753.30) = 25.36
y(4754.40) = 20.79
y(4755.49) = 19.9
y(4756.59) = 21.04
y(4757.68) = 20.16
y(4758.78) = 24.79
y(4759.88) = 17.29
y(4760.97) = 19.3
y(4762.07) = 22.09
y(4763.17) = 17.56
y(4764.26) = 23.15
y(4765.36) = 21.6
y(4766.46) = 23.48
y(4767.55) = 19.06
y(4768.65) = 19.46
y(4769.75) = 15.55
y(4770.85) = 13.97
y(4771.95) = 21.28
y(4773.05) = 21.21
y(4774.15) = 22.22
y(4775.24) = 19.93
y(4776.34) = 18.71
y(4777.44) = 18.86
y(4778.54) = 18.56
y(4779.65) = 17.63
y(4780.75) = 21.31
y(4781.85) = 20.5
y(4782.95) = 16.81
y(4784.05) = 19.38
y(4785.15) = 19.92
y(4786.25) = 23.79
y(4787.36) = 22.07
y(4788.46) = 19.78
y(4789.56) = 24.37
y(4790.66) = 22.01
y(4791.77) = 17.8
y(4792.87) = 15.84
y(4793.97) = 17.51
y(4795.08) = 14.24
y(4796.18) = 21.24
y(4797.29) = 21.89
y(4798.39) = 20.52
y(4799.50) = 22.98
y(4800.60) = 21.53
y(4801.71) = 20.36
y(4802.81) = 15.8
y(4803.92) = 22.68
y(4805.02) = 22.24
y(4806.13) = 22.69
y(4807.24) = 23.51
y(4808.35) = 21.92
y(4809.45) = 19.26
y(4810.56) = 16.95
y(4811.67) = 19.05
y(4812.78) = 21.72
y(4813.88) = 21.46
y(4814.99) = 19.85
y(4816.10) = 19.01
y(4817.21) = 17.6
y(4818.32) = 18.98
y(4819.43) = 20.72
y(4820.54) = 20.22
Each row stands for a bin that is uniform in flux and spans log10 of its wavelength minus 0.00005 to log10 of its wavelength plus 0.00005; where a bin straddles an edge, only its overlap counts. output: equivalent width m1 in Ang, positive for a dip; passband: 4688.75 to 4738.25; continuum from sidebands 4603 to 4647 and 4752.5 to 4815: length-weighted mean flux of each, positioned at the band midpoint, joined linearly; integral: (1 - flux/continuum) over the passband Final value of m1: 0.5 Ang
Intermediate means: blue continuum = 20.7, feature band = 20.2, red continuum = 20.3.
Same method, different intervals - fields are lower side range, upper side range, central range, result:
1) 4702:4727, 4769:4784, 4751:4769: -1.5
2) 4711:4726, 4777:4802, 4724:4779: -1.8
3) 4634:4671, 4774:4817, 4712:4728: 0.8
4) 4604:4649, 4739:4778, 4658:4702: 4.5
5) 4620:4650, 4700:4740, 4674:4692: 2.0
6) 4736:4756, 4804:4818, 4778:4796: 1.1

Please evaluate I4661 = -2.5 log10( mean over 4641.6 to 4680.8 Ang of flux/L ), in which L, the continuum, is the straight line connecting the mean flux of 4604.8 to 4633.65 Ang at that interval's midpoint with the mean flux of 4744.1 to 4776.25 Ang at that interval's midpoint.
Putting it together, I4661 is 0.06 mag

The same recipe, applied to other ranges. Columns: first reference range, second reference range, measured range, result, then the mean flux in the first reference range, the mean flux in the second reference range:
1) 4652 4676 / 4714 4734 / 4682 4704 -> -0.003 mag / 18.9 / 19.5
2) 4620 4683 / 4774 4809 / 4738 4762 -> -0.054 mag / 19.8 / 20.2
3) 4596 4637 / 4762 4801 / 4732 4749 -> -0.049 mag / 21.3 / 19.9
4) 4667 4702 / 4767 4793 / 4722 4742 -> -0.064 mag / 18.9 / 19.6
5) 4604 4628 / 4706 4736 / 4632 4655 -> -0.071 mag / 20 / 20.7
